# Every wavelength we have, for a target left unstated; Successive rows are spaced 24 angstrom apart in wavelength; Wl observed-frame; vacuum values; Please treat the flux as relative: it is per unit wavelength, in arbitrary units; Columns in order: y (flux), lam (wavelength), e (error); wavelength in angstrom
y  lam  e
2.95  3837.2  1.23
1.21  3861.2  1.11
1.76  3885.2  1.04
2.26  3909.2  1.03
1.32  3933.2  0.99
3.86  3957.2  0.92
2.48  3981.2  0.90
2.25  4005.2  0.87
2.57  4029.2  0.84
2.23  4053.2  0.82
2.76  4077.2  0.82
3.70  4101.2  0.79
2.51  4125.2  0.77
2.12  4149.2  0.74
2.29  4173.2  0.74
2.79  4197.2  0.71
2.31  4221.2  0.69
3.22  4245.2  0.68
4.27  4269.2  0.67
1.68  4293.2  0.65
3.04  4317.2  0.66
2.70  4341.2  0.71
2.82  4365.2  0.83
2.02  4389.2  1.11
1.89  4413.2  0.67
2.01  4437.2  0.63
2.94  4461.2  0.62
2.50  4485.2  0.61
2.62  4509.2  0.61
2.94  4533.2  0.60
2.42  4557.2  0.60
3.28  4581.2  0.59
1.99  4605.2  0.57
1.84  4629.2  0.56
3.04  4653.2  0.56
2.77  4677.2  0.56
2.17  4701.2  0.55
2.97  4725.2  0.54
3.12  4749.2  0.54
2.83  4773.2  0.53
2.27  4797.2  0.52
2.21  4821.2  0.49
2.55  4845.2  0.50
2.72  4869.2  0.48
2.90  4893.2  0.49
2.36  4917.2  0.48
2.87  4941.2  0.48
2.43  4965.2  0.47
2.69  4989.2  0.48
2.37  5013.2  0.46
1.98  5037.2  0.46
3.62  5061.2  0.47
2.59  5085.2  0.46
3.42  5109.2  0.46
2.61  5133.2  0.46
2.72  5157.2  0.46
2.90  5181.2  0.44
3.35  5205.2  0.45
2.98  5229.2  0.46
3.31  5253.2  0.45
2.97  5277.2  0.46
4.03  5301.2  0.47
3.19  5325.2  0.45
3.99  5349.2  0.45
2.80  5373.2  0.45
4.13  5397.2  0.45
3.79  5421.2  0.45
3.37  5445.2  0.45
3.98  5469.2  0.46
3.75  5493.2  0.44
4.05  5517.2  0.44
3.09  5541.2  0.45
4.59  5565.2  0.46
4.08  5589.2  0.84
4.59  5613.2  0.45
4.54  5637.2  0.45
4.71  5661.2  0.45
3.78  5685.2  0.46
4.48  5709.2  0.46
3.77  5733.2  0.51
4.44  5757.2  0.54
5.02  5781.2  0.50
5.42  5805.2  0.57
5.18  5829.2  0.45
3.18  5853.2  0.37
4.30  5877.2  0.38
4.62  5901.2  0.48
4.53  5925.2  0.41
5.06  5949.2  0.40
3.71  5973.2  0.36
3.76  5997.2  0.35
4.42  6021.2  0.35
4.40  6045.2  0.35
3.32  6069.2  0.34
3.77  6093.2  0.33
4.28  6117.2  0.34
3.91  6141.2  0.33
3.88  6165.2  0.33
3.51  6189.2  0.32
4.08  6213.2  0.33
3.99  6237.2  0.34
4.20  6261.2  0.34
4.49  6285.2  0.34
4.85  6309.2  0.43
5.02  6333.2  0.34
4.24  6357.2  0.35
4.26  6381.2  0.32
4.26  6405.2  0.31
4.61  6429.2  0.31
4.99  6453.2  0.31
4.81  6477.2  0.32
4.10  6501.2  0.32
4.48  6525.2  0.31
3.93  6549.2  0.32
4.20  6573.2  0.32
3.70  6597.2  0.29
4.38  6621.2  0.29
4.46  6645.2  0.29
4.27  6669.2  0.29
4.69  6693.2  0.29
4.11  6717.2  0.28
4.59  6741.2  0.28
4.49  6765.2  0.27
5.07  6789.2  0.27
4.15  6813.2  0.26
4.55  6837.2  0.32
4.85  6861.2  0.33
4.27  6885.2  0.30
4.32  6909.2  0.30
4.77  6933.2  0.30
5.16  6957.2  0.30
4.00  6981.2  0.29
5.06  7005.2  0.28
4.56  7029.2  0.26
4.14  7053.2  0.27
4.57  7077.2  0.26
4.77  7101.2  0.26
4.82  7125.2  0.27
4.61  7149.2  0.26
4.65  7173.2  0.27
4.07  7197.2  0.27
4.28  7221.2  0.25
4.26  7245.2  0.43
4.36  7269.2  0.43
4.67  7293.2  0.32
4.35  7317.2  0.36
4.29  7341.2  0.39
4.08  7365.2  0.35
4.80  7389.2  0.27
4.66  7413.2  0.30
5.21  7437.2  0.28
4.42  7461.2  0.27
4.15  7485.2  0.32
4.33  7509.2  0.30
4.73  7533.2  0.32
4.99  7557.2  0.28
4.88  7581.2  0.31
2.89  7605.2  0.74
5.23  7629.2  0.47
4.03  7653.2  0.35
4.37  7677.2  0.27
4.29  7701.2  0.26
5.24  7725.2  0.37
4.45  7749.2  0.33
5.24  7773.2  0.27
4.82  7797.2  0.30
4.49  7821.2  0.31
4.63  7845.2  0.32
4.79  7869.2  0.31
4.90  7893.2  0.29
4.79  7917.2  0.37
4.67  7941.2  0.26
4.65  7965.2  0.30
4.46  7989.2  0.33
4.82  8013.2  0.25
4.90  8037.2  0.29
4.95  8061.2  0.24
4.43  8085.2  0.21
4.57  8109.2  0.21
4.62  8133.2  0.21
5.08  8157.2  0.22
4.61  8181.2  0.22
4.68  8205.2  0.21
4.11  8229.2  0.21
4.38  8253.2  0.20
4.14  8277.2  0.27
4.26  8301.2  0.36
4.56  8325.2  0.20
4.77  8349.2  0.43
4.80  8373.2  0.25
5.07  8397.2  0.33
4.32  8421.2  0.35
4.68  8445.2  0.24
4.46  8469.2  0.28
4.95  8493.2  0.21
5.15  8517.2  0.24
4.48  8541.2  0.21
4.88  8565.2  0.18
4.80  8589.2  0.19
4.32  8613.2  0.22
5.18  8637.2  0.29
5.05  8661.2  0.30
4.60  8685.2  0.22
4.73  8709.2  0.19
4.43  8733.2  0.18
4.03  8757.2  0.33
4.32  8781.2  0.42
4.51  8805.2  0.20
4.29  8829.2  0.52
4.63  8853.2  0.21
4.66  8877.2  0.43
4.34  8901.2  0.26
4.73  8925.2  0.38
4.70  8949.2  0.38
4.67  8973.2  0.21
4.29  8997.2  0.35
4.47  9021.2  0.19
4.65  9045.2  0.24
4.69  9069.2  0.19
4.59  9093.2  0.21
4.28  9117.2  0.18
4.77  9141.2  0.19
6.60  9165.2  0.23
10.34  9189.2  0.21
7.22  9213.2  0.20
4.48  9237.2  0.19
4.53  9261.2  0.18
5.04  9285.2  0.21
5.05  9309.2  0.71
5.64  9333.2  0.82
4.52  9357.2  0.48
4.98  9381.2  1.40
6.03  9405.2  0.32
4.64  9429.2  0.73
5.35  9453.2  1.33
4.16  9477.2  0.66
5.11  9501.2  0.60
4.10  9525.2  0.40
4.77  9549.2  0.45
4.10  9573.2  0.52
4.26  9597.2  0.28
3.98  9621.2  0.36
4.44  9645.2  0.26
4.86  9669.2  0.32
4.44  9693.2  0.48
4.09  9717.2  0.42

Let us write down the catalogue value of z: 0.40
